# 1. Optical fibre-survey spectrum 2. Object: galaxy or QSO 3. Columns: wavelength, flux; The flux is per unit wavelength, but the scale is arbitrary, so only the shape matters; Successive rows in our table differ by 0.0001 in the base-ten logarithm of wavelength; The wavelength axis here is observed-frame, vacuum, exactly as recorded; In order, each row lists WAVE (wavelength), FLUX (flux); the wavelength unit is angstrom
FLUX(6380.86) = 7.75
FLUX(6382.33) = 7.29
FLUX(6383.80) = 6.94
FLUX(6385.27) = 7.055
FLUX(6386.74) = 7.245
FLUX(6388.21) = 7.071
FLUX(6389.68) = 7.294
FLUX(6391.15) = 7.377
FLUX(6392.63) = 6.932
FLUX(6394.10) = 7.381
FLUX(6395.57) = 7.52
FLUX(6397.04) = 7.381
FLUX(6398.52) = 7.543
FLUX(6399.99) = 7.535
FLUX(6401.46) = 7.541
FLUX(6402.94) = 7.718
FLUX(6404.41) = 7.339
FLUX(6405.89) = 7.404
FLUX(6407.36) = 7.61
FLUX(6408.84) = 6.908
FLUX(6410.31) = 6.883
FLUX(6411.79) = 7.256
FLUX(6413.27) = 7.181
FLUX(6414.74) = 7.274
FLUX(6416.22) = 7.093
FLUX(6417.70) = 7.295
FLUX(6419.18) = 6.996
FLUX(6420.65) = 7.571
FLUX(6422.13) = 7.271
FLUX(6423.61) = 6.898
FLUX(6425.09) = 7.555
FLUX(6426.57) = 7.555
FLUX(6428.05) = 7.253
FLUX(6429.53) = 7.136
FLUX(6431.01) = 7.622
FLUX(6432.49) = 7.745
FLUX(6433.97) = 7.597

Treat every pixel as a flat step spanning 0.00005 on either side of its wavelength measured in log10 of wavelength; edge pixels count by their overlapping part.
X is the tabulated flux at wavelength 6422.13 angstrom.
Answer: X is 7.271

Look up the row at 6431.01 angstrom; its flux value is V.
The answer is 7.622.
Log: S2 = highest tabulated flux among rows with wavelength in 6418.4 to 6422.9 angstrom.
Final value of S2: 7.571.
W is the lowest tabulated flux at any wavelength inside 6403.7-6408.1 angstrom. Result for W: 7.339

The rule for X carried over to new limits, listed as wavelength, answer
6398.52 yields 7.543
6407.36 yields 7.61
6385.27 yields 7.055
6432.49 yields 7.745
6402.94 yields 7.718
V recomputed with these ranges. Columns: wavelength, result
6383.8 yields 6.94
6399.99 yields 7.535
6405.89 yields 7.404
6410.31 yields 6.883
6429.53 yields 7.136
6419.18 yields 6.996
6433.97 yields 7.597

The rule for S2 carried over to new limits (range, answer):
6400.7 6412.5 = 7.718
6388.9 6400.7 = 7.543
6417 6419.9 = 7.295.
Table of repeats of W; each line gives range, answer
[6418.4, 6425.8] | 6.898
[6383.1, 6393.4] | 6.932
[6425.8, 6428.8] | 7.253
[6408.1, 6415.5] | 6.883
